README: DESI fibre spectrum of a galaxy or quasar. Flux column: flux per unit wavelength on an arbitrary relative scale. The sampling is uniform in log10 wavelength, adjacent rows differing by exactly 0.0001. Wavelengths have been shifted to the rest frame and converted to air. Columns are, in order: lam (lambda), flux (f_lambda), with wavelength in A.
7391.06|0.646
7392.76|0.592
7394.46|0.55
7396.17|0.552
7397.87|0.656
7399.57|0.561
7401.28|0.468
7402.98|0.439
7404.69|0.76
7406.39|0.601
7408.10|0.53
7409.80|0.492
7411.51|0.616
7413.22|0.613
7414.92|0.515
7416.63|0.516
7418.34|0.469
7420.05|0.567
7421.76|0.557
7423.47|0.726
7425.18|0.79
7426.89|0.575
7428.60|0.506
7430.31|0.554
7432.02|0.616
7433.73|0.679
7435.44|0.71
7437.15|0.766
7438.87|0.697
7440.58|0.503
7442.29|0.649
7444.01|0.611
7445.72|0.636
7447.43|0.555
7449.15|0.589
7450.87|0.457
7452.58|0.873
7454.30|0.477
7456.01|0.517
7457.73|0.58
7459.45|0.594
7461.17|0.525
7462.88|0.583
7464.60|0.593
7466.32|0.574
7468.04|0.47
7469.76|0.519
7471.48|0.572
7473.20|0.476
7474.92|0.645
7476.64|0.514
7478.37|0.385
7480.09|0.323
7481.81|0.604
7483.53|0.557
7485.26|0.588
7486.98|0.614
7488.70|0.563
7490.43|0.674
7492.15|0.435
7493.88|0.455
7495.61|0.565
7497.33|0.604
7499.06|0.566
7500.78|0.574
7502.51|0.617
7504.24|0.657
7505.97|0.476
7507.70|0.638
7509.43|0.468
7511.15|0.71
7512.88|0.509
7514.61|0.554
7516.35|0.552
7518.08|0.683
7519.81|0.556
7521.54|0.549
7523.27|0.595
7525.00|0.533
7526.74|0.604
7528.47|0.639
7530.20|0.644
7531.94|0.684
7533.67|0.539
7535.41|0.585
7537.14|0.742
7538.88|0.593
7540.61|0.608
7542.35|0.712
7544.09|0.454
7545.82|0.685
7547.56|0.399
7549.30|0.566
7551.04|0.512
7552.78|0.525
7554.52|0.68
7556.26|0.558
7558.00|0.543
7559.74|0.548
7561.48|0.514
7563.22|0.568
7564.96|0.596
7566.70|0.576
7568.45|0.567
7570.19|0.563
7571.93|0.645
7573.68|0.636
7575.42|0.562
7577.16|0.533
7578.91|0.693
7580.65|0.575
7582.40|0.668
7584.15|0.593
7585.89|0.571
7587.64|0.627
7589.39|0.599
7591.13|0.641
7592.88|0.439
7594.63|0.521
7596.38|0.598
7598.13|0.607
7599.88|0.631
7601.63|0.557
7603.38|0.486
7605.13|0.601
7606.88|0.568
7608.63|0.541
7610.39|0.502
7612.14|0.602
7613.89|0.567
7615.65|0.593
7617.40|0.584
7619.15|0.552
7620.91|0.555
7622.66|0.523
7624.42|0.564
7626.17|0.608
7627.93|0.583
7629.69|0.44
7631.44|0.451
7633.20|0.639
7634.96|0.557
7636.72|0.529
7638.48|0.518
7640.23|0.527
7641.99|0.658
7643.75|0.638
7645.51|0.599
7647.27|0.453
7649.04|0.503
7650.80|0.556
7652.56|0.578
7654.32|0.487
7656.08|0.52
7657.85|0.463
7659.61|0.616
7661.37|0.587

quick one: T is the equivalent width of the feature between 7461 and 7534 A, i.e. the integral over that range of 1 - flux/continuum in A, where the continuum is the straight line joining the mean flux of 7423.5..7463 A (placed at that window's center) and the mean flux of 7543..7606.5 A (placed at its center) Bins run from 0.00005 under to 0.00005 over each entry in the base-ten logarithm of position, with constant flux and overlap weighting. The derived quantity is 4.1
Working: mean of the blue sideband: 0.614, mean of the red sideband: 0.574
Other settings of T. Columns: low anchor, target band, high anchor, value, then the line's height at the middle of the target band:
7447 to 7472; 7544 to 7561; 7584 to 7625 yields 0.5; 0.566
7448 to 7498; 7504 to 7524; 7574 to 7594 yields -0.4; 0.565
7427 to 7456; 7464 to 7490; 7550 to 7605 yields 3.0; 0.604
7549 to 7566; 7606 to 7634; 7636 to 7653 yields 0.1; 0.557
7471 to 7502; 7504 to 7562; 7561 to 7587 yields -1.5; 0.568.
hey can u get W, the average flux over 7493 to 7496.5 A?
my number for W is 0.51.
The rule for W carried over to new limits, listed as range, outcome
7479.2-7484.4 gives 0.494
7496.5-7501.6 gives 0.582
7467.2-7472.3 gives 0.52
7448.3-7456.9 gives 0.583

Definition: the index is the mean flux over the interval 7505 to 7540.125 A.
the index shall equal 0.593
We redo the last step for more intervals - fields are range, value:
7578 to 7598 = 0.593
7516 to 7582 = 0.588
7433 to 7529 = 0.575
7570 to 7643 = 0.572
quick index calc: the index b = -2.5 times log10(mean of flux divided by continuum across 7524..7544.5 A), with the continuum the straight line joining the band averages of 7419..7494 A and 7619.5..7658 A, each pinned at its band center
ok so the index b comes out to -0.092 mag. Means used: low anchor 0.579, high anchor 0.545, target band 0.615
